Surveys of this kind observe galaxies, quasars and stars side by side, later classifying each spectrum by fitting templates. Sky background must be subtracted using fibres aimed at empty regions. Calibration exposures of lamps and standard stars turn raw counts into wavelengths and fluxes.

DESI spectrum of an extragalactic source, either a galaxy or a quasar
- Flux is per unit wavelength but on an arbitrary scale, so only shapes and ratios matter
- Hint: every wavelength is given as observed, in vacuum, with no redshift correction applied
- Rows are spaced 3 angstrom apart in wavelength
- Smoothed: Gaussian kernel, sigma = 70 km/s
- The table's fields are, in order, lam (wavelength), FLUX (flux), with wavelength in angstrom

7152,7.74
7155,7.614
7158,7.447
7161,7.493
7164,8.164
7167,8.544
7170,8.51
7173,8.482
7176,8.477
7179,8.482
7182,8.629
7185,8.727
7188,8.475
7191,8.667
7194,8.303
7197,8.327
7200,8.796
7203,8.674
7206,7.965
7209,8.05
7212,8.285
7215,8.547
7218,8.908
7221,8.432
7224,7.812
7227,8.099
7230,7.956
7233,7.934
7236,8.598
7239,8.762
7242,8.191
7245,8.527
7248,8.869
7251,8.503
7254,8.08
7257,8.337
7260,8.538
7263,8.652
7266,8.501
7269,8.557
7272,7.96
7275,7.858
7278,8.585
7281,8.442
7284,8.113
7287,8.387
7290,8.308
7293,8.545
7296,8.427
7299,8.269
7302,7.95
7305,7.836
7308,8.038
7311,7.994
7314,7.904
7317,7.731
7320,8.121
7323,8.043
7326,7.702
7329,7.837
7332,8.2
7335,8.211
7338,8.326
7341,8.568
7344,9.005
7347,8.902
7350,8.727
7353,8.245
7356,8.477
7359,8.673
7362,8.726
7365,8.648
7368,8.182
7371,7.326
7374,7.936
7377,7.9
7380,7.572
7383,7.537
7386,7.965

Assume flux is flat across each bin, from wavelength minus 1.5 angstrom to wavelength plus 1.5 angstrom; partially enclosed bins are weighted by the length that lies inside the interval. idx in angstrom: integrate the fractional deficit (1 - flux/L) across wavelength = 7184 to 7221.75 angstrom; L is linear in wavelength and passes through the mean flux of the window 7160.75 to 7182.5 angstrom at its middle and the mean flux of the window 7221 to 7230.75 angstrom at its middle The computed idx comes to -1.3 angstrom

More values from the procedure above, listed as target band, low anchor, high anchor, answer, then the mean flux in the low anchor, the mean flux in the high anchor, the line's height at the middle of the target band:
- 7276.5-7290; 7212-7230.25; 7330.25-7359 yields 0.07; 8.31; 8.52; 8.42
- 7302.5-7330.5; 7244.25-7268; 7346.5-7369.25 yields 2.05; 8.5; 8.56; 8.54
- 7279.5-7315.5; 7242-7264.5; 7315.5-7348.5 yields 0.70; 8.48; 8.24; 8.35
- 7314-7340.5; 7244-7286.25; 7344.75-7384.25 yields 0.83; 8.39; 8.24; 8.3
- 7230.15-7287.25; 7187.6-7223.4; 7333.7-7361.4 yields 0.74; 8.44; 8.58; 8.49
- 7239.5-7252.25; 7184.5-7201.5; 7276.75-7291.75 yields -0.16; 8.54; 8.37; 8.44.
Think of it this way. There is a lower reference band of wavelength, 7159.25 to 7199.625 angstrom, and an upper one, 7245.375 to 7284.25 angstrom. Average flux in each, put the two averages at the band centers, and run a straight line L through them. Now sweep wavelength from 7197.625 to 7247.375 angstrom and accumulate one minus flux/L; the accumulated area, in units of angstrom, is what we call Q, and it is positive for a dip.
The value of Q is 0.29 angstrom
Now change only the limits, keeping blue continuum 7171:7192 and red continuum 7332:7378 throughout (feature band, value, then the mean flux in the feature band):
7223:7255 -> 0.7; 8.31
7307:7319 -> 0.7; 7.92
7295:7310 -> 0.6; 8.09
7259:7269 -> -0.1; 8.56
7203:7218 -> 0.4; 8.33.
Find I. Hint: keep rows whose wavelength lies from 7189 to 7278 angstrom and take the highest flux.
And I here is 8.908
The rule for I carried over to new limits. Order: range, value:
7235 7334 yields 8.869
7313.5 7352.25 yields 9.005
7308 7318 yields 8.038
